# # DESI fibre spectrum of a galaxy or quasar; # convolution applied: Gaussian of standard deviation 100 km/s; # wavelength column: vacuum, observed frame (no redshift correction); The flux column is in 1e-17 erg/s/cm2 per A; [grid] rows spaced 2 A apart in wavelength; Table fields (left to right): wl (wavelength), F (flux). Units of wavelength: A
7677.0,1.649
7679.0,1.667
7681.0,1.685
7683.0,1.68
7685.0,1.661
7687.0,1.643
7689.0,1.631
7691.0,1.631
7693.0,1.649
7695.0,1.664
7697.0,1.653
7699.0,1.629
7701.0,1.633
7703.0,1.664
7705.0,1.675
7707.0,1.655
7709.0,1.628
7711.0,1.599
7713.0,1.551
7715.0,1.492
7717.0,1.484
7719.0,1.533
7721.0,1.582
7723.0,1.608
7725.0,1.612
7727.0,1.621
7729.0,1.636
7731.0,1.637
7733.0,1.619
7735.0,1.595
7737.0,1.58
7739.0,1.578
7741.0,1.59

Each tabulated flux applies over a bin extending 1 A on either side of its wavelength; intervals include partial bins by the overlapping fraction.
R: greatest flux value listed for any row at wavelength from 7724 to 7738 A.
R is 1.637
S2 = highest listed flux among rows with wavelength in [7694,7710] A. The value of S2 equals 1.675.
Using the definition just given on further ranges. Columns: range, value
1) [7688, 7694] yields 1.649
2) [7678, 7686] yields 1.685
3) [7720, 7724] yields 1.608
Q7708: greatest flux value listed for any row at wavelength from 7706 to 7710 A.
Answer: 1.655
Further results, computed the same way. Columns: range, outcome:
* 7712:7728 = 1.621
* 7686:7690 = 1.643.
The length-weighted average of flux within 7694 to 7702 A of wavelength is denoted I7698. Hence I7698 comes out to 1.64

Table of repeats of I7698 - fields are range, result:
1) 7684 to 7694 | 1.64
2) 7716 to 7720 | 1.51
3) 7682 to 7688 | 1.66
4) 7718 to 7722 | 1.56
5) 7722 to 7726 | 1.61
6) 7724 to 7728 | 1.62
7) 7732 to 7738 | 1.6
